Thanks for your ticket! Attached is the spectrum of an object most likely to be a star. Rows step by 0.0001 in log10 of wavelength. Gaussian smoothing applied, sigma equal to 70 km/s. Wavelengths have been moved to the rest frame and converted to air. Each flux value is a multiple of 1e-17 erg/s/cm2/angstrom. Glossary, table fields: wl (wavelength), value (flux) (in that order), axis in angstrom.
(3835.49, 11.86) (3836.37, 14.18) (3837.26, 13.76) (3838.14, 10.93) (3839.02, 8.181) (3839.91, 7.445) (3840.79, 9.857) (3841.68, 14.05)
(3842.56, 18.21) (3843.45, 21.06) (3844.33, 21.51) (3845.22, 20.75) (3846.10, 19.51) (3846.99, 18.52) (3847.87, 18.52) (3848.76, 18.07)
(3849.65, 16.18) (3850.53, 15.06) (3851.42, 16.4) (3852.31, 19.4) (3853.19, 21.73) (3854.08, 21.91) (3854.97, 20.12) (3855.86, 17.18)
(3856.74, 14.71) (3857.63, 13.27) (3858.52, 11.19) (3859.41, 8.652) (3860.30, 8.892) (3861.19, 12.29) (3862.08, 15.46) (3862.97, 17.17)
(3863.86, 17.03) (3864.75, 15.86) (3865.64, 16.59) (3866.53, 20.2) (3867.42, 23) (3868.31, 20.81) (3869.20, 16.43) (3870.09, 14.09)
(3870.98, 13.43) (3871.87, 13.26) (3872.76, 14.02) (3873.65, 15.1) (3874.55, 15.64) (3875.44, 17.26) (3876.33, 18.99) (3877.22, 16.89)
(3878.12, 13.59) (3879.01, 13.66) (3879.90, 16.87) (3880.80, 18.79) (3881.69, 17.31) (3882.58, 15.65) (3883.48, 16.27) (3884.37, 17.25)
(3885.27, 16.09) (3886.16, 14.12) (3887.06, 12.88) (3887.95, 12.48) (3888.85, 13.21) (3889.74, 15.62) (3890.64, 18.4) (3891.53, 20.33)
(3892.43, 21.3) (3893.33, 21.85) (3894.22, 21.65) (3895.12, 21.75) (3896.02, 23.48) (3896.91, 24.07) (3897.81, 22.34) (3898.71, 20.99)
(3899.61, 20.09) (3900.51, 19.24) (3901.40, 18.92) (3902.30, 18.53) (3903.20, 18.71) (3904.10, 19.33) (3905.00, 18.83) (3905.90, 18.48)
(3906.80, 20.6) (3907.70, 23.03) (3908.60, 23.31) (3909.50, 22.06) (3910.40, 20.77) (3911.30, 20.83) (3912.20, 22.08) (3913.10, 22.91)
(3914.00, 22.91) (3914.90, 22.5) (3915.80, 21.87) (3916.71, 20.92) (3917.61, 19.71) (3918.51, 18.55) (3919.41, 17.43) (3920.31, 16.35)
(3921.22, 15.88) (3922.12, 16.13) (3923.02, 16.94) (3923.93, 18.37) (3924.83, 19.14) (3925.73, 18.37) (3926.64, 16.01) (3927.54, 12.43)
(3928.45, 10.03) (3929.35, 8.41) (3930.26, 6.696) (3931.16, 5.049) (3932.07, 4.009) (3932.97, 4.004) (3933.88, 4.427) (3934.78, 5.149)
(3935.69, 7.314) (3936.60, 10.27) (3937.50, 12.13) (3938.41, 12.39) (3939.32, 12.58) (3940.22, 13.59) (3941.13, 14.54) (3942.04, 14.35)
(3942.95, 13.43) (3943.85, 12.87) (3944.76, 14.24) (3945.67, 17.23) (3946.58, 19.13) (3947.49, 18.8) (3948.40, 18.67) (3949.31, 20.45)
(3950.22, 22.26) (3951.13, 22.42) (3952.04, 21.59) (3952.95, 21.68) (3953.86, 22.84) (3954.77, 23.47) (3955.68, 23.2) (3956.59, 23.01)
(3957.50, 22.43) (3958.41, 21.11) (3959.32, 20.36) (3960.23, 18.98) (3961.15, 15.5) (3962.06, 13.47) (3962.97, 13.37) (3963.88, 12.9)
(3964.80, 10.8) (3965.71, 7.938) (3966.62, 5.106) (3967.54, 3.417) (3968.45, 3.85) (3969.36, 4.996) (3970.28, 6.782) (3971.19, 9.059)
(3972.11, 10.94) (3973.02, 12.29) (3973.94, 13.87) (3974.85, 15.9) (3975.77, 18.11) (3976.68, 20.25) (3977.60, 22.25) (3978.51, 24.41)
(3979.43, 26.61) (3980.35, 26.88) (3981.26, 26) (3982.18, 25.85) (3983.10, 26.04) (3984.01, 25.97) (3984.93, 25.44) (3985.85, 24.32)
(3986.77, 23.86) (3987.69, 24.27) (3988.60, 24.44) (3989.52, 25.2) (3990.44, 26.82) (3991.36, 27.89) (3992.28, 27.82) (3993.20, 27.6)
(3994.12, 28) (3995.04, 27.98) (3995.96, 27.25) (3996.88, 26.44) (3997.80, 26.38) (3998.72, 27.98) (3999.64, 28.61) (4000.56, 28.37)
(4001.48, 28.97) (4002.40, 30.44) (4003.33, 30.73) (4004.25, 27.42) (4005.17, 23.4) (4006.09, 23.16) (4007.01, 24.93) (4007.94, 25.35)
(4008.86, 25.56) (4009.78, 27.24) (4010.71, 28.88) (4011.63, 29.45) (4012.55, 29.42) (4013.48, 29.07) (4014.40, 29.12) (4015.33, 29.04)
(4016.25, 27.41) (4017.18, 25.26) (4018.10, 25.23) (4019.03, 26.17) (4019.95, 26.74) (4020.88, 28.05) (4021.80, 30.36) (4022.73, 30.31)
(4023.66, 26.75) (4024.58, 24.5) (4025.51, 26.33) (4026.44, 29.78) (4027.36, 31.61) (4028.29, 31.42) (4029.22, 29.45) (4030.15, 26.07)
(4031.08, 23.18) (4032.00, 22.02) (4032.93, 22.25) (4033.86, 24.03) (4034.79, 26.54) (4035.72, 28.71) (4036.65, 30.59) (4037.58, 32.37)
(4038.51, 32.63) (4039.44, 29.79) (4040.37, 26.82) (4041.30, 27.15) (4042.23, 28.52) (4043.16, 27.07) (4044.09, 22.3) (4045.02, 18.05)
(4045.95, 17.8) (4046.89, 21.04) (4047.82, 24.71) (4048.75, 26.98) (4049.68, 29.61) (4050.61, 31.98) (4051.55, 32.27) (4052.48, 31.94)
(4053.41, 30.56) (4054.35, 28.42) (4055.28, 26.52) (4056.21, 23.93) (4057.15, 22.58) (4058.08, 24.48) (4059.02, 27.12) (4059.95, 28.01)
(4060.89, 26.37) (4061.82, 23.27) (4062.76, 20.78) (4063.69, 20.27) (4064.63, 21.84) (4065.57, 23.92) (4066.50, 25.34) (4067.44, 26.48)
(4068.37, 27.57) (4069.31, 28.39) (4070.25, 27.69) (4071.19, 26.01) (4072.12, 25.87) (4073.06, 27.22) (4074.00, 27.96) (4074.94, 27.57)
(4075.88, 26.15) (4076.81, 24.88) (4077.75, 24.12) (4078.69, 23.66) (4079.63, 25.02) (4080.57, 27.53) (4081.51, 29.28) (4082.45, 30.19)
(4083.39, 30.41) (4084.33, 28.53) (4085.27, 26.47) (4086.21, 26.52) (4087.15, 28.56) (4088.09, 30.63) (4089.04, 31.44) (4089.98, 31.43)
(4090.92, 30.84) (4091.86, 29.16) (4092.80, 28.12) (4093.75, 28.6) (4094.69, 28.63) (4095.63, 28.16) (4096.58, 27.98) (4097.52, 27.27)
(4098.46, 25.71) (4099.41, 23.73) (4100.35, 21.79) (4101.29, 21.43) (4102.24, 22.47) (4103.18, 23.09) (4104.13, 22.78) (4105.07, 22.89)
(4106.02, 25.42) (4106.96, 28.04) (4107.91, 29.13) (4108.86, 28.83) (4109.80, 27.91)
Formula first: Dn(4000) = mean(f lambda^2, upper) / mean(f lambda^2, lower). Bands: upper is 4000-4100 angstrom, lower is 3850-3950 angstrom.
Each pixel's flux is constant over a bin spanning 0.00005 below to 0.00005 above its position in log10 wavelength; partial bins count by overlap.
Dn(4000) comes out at 1.77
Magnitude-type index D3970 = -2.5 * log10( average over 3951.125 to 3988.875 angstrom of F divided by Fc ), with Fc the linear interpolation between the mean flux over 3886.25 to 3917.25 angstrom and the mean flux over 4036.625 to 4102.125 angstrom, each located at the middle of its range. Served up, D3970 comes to 0.25 mag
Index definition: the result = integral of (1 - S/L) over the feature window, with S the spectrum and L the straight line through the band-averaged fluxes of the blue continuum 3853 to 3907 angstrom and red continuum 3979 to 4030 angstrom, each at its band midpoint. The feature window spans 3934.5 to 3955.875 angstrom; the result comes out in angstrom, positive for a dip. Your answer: 5.8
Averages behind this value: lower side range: 17.2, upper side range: 27.2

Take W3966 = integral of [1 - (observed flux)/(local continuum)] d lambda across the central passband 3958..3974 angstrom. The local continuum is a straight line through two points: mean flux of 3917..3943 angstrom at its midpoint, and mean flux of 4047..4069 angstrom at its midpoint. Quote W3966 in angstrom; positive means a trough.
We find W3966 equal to 4.9 angstrom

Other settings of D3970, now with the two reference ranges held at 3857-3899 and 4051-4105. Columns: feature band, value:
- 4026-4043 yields -0.14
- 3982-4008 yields -0.18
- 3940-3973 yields 0.30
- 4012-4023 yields -0.19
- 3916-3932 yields 0.26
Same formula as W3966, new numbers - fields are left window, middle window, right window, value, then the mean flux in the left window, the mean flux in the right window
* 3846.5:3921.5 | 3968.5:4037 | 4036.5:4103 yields -4.0 angstrom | 18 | 26.7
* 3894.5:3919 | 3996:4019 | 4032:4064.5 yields -2.5 angstrom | 21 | 26.2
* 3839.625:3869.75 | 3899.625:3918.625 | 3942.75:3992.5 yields -3.2 angstrom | 16.7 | 18.7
